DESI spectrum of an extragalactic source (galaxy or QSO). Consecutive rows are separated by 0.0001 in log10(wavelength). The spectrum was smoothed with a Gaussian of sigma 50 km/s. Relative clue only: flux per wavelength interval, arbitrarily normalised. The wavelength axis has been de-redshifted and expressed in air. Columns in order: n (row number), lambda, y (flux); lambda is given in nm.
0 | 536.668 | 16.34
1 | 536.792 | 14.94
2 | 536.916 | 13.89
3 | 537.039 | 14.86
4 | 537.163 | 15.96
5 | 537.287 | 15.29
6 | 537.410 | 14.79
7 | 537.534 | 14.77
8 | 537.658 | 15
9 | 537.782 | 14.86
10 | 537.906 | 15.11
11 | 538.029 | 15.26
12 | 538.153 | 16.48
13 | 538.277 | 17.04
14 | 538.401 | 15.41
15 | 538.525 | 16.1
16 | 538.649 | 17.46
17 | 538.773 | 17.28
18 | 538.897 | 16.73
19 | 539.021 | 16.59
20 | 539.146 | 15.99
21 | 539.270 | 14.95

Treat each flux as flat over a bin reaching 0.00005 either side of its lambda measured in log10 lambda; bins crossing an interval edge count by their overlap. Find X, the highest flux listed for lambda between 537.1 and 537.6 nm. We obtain 15.96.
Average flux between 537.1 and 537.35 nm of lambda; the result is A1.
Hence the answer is 15.6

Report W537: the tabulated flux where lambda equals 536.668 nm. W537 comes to 16.34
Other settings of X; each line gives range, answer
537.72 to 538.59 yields 17.04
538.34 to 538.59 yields 16.1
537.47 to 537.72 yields 15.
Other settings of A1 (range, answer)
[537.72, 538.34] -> 15.8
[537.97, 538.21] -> 15.9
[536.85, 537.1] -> 14.4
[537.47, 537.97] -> 14.9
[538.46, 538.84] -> 16.9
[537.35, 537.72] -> 14.8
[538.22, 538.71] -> 16.5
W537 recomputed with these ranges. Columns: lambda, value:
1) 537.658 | 15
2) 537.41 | 14.79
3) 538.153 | 16.48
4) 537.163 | 15.96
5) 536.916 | 13.89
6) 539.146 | 15.99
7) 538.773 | 17.28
